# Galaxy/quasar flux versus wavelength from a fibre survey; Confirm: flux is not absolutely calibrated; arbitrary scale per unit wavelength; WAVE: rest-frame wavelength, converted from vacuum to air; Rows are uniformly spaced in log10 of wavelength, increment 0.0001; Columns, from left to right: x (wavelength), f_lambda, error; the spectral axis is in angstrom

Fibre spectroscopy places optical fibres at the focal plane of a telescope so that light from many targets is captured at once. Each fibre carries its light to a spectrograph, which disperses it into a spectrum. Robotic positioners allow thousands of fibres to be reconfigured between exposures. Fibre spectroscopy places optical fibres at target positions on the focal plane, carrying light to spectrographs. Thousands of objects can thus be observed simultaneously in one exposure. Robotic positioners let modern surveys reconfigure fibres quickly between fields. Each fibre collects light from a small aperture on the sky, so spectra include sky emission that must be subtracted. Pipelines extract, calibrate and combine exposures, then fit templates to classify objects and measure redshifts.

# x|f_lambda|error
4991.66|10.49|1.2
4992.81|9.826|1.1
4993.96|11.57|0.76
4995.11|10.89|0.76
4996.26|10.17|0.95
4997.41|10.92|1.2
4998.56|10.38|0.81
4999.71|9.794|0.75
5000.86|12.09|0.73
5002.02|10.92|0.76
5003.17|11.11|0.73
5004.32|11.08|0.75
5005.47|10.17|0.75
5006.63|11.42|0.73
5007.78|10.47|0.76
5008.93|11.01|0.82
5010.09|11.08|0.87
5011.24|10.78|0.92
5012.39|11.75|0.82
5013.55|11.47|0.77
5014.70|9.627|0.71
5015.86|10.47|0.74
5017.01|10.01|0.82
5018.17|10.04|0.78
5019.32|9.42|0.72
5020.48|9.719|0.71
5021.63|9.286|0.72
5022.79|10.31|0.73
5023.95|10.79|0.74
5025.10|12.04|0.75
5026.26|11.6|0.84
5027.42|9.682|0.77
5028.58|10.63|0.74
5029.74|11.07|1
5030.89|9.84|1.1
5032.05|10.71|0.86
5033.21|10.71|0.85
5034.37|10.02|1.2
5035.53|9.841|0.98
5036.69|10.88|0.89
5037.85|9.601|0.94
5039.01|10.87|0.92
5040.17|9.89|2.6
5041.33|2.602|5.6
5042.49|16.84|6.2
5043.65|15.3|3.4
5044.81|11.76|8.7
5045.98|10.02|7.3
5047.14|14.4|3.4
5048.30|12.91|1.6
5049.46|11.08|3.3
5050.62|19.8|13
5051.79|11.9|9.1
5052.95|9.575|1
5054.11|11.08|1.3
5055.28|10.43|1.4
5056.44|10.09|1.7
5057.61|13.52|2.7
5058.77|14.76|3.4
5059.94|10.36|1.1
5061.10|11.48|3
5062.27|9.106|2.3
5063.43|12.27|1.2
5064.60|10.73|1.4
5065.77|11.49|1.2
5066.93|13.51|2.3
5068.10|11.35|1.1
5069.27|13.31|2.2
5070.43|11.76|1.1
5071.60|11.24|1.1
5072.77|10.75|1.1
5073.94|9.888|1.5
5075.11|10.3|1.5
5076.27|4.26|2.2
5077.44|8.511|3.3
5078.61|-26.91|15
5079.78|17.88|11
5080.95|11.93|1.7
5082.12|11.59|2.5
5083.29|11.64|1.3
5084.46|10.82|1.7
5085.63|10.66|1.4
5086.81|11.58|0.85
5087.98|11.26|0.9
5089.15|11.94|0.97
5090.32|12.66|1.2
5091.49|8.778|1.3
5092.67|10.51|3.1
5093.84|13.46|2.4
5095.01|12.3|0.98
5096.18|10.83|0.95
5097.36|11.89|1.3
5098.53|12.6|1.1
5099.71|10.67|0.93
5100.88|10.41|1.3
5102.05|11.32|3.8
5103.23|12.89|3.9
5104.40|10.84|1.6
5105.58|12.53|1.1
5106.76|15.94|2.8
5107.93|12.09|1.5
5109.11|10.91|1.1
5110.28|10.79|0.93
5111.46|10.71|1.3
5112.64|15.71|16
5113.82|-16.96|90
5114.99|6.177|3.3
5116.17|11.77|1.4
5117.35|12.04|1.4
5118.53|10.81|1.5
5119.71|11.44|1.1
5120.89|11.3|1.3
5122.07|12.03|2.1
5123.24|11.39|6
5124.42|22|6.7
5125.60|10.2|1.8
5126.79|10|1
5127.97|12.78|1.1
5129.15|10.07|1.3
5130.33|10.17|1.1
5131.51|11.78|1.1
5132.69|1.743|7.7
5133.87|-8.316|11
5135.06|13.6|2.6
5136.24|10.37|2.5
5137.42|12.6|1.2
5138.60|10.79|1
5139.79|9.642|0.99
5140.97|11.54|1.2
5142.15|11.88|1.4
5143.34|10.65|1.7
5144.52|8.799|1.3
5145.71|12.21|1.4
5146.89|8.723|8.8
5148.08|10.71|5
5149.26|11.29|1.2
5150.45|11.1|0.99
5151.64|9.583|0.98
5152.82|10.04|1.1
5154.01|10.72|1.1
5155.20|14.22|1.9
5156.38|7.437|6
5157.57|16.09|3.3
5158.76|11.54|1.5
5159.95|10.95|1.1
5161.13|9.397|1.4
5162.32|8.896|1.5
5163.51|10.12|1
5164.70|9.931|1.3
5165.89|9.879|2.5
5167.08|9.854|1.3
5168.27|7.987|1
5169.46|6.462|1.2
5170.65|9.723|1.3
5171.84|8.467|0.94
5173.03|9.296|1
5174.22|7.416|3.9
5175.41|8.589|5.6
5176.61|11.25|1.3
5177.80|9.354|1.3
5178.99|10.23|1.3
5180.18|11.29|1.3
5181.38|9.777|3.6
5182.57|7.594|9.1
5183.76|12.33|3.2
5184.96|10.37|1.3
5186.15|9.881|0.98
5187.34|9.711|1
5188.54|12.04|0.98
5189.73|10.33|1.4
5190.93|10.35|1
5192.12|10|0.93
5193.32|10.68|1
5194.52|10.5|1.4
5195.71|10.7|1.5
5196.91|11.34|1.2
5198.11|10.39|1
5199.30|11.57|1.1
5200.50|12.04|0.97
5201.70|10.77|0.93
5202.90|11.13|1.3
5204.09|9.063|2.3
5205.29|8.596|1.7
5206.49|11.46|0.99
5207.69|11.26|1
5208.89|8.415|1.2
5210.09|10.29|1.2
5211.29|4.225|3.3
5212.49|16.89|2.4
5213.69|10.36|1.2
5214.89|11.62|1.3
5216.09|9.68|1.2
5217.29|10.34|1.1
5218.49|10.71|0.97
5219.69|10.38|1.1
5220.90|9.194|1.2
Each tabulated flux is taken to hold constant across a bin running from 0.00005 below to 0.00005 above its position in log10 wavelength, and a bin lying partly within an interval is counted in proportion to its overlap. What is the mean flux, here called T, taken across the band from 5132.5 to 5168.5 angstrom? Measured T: 9.92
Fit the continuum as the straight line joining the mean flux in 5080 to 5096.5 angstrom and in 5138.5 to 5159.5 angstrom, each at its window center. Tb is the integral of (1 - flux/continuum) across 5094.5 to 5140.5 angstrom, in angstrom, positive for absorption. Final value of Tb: 4.2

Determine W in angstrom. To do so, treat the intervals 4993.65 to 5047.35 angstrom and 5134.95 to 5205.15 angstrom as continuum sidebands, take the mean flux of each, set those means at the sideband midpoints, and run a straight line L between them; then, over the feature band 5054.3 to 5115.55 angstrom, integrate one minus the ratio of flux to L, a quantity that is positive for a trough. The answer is 2.3 angstrom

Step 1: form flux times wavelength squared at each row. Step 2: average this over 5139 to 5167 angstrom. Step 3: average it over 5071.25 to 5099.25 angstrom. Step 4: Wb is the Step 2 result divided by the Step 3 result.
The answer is 1.1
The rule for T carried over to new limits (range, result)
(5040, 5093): 10.7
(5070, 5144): 9.97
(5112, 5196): 9.9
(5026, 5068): 11.4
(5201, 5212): 9.56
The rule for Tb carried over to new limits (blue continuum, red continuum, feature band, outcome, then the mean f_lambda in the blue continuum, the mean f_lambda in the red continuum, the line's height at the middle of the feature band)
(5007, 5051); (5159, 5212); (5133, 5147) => 1.3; 11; 9.89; 10.2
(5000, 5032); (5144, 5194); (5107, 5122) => 1.6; 10.7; 10.1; 10.3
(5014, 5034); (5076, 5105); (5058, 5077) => -1.9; 10.4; 9.84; 10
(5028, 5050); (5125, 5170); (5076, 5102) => 2.1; 11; 9.89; 10.5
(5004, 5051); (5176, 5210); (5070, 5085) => 4.0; 11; 10.4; 10.8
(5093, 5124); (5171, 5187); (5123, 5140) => 0.8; 10.7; 9.69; 10.4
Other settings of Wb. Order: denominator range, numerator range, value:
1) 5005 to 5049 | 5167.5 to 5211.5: 0.98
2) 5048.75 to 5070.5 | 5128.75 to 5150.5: 0.81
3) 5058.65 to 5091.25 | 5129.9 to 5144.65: 0.92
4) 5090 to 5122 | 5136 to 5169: 1.02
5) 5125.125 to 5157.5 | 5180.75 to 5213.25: 1.08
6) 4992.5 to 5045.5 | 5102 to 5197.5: 1.00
